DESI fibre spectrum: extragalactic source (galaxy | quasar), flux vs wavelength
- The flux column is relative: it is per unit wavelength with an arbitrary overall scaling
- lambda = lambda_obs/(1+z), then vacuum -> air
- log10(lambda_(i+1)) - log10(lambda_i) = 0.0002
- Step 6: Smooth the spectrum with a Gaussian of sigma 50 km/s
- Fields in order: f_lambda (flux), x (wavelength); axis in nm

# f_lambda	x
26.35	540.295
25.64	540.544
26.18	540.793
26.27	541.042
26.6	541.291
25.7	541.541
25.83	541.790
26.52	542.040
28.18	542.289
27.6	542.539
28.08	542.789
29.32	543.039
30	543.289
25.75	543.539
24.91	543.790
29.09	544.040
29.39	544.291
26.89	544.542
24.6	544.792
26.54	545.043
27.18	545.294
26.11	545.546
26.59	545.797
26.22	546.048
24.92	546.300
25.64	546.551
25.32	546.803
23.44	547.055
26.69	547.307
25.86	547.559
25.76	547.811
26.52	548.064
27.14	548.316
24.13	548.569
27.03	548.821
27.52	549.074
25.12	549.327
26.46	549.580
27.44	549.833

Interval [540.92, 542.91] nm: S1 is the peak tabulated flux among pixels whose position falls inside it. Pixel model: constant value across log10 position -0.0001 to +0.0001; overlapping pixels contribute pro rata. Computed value 28.18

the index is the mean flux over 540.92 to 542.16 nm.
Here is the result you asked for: 26.2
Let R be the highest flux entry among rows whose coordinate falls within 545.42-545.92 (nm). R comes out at 26.59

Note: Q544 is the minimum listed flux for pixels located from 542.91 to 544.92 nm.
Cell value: 24.6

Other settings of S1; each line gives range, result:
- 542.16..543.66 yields 30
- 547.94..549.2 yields 27.52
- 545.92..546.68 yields 26.22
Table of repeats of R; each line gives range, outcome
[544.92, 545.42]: 27.18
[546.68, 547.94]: 26.69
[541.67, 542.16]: 26.52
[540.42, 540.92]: 26.18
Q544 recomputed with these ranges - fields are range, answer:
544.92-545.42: 26.54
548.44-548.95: 24.13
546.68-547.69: 23.44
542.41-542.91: 27.6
